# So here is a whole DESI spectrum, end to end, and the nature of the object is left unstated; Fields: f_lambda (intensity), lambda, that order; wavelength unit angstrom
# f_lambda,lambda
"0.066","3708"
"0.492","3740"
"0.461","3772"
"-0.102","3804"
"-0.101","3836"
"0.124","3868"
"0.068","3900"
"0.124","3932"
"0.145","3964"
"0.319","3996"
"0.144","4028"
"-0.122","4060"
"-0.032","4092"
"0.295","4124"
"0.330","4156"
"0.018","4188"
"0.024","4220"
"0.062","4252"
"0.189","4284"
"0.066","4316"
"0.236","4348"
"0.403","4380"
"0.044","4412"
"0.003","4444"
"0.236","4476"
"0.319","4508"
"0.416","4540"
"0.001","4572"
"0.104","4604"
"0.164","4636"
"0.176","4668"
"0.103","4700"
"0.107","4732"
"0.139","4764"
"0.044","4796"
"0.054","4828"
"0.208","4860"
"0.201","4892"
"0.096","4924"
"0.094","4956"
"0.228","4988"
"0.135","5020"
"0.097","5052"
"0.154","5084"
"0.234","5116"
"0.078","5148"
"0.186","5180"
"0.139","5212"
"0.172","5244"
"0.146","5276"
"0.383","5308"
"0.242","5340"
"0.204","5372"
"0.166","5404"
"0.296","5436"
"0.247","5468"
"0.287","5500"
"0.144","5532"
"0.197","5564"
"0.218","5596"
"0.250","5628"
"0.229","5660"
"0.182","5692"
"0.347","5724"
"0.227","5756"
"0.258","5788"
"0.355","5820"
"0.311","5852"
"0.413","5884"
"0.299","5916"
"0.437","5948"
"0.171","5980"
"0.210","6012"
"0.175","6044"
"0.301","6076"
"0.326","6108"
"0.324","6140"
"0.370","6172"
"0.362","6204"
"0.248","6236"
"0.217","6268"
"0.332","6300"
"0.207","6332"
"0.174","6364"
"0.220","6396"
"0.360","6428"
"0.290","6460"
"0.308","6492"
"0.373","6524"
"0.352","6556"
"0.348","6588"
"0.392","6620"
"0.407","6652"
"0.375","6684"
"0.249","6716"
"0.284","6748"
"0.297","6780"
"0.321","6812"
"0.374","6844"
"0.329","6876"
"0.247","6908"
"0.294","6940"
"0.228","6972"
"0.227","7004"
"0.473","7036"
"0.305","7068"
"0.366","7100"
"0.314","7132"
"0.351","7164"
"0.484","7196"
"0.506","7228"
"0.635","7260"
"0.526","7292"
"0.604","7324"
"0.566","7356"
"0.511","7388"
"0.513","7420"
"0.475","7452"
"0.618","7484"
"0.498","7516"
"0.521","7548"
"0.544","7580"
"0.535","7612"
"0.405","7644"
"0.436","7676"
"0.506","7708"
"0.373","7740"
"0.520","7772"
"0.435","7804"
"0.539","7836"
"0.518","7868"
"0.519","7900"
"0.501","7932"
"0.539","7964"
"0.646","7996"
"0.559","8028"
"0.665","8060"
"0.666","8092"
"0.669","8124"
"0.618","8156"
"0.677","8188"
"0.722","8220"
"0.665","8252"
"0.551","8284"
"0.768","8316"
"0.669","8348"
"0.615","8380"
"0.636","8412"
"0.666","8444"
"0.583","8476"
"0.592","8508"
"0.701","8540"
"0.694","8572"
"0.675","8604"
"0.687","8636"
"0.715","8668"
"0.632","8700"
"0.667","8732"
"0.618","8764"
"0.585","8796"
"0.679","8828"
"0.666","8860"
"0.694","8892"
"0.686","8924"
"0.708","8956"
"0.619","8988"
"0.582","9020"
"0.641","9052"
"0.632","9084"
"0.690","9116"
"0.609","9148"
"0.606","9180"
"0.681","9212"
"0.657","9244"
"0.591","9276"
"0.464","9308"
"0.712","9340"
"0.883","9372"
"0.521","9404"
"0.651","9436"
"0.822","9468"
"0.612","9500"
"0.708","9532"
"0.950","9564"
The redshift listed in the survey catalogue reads 0.80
